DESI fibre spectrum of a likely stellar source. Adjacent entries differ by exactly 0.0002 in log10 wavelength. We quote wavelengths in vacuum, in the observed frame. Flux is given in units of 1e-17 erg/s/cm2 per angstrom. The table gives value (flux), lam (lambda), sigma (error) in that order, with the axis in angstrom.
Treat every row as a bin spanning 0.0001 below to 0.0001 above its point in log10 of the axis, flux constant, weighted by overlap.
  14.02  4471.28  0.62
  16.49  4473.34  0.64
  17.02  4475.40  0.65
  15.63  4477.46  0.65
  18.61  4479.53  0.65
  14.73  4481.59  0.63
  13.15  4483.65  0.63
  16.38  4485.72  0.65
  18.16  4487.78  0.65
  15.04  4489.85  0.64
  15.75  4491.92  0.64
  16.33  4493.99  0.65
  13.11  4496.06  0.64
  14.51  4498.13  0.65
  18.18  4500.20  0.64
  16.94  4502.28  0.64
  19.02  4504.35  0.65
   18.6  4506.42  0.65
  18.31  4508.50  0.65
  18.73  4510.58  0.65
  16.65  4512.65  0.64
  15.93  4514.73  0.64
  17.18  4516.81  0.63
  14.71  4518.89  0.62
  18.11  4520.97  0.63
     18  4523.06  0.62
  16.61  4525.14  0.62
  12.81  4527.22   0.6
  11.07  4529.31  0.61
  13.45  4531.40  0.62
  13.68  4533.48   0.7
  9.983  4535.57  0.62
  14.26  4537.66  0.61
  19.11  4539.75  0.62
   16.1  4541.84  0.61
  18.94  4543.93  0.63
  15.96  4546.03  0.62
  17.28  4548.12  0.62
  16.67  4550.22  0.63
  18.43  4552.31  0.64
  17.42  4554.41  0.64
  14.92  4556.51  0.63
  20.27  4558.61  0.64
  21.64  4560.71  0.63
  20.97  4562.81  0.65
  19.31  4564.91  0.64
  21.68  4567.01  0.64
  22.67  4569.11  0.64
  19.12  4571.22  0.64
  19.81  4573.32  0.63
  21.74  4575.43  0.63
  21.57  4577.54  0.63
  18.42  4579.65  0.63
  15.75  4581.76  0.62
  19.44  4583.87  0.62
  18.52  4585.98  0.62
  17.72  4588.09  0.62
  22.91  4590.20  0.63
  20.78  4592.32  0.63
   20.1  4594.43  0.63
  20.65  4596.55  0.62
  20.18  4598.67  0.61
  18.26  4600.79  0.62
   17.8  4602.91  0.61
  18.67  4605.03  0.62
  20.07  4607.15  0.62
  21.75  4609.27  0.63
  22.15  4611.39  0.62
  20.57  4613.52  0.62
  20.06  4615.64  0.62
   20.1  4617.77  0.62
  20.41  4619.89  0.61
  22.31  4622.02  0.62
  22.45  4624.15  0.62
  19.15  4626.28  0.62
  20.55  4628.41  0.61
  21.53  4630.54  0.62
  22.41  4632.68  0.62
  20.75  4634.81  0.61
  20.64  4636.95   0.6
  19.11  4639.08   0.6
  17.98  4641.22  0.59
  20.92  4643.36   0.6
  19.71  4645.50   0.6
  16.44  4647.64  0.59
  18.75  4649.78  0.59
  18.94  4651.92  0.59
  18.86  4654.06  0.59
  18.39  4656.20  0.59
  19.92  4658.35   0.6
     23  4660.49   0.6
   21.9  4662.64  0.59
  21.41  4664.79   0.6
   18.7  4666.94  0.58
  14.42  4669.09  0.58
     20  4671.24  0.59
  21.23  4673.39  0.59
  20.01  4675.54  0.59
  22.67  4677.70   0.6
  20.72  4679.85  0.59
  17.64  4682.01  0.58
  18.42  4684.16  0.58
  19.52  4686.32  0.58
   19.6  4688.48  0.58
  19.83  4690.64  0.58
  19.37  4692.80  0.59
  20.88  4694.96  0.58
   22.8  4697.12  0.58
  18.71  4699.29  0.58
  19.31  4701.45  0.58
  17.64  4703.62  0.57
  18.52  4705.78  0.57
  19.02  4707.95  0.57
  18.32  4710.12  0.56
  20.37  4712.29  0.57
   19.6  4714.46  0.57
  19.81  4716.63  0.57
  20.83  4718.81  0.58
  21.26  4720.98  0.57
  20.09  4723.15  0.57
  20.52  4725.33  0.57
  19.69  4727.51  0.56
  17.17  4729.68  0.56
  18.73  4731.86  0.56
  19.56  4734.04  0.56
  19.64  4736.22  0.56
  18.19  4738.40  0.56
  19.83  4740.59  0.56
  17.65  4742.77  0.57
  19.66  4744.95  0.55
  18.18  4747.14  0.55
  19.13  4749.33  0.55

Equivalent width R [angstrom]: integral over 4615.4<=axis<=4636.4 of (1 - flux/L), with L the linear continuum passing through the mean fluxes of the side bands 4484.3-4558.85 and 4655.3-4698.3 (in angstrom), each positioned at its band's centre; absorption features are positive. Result -2.5 angstrom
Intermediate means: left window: 16.2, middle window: 21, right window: 20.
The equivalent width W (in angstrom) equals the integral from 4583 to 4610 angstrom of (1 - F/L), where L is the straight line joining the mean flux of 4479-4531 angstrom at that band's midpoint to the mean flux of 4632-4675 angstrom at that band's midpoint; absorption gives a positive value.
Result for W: -2.1 angstrom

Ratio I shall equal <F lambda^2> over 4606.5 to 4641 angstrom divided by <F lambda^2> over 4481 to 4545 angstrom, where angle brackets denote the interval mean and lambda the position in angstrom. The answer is 1.37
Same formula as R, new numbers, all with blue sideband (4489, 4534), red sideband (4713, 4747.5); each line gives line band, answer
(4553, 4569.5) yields -2.8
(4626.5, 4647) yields -2.6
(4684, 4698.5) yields -1.0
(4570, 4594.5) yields -3.6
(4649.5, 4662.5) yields -1.1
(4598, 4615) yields -2.3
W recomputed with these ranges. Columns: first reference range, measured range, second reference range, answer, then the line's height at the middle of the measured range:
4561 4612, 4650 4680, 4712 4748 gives -0.4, 19.7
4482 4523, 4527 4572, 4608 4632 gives 3.1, 18.4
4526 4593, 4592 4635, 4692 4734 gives -4.7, 18.5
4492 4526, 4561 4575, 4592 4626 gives -1.3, 18.9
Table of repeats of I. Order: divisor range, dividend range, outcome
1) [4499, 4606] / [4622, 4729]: 1.17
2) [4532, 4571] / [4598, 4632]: 1.18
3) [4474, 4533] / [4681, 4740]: 1.32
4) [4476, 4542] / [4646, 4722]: 1.33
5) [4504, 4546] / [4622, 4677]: 1.32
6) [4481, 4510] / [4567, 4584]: 1.26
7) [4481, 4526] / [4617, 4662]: 1.29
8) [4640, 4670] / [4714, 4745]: 1.04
